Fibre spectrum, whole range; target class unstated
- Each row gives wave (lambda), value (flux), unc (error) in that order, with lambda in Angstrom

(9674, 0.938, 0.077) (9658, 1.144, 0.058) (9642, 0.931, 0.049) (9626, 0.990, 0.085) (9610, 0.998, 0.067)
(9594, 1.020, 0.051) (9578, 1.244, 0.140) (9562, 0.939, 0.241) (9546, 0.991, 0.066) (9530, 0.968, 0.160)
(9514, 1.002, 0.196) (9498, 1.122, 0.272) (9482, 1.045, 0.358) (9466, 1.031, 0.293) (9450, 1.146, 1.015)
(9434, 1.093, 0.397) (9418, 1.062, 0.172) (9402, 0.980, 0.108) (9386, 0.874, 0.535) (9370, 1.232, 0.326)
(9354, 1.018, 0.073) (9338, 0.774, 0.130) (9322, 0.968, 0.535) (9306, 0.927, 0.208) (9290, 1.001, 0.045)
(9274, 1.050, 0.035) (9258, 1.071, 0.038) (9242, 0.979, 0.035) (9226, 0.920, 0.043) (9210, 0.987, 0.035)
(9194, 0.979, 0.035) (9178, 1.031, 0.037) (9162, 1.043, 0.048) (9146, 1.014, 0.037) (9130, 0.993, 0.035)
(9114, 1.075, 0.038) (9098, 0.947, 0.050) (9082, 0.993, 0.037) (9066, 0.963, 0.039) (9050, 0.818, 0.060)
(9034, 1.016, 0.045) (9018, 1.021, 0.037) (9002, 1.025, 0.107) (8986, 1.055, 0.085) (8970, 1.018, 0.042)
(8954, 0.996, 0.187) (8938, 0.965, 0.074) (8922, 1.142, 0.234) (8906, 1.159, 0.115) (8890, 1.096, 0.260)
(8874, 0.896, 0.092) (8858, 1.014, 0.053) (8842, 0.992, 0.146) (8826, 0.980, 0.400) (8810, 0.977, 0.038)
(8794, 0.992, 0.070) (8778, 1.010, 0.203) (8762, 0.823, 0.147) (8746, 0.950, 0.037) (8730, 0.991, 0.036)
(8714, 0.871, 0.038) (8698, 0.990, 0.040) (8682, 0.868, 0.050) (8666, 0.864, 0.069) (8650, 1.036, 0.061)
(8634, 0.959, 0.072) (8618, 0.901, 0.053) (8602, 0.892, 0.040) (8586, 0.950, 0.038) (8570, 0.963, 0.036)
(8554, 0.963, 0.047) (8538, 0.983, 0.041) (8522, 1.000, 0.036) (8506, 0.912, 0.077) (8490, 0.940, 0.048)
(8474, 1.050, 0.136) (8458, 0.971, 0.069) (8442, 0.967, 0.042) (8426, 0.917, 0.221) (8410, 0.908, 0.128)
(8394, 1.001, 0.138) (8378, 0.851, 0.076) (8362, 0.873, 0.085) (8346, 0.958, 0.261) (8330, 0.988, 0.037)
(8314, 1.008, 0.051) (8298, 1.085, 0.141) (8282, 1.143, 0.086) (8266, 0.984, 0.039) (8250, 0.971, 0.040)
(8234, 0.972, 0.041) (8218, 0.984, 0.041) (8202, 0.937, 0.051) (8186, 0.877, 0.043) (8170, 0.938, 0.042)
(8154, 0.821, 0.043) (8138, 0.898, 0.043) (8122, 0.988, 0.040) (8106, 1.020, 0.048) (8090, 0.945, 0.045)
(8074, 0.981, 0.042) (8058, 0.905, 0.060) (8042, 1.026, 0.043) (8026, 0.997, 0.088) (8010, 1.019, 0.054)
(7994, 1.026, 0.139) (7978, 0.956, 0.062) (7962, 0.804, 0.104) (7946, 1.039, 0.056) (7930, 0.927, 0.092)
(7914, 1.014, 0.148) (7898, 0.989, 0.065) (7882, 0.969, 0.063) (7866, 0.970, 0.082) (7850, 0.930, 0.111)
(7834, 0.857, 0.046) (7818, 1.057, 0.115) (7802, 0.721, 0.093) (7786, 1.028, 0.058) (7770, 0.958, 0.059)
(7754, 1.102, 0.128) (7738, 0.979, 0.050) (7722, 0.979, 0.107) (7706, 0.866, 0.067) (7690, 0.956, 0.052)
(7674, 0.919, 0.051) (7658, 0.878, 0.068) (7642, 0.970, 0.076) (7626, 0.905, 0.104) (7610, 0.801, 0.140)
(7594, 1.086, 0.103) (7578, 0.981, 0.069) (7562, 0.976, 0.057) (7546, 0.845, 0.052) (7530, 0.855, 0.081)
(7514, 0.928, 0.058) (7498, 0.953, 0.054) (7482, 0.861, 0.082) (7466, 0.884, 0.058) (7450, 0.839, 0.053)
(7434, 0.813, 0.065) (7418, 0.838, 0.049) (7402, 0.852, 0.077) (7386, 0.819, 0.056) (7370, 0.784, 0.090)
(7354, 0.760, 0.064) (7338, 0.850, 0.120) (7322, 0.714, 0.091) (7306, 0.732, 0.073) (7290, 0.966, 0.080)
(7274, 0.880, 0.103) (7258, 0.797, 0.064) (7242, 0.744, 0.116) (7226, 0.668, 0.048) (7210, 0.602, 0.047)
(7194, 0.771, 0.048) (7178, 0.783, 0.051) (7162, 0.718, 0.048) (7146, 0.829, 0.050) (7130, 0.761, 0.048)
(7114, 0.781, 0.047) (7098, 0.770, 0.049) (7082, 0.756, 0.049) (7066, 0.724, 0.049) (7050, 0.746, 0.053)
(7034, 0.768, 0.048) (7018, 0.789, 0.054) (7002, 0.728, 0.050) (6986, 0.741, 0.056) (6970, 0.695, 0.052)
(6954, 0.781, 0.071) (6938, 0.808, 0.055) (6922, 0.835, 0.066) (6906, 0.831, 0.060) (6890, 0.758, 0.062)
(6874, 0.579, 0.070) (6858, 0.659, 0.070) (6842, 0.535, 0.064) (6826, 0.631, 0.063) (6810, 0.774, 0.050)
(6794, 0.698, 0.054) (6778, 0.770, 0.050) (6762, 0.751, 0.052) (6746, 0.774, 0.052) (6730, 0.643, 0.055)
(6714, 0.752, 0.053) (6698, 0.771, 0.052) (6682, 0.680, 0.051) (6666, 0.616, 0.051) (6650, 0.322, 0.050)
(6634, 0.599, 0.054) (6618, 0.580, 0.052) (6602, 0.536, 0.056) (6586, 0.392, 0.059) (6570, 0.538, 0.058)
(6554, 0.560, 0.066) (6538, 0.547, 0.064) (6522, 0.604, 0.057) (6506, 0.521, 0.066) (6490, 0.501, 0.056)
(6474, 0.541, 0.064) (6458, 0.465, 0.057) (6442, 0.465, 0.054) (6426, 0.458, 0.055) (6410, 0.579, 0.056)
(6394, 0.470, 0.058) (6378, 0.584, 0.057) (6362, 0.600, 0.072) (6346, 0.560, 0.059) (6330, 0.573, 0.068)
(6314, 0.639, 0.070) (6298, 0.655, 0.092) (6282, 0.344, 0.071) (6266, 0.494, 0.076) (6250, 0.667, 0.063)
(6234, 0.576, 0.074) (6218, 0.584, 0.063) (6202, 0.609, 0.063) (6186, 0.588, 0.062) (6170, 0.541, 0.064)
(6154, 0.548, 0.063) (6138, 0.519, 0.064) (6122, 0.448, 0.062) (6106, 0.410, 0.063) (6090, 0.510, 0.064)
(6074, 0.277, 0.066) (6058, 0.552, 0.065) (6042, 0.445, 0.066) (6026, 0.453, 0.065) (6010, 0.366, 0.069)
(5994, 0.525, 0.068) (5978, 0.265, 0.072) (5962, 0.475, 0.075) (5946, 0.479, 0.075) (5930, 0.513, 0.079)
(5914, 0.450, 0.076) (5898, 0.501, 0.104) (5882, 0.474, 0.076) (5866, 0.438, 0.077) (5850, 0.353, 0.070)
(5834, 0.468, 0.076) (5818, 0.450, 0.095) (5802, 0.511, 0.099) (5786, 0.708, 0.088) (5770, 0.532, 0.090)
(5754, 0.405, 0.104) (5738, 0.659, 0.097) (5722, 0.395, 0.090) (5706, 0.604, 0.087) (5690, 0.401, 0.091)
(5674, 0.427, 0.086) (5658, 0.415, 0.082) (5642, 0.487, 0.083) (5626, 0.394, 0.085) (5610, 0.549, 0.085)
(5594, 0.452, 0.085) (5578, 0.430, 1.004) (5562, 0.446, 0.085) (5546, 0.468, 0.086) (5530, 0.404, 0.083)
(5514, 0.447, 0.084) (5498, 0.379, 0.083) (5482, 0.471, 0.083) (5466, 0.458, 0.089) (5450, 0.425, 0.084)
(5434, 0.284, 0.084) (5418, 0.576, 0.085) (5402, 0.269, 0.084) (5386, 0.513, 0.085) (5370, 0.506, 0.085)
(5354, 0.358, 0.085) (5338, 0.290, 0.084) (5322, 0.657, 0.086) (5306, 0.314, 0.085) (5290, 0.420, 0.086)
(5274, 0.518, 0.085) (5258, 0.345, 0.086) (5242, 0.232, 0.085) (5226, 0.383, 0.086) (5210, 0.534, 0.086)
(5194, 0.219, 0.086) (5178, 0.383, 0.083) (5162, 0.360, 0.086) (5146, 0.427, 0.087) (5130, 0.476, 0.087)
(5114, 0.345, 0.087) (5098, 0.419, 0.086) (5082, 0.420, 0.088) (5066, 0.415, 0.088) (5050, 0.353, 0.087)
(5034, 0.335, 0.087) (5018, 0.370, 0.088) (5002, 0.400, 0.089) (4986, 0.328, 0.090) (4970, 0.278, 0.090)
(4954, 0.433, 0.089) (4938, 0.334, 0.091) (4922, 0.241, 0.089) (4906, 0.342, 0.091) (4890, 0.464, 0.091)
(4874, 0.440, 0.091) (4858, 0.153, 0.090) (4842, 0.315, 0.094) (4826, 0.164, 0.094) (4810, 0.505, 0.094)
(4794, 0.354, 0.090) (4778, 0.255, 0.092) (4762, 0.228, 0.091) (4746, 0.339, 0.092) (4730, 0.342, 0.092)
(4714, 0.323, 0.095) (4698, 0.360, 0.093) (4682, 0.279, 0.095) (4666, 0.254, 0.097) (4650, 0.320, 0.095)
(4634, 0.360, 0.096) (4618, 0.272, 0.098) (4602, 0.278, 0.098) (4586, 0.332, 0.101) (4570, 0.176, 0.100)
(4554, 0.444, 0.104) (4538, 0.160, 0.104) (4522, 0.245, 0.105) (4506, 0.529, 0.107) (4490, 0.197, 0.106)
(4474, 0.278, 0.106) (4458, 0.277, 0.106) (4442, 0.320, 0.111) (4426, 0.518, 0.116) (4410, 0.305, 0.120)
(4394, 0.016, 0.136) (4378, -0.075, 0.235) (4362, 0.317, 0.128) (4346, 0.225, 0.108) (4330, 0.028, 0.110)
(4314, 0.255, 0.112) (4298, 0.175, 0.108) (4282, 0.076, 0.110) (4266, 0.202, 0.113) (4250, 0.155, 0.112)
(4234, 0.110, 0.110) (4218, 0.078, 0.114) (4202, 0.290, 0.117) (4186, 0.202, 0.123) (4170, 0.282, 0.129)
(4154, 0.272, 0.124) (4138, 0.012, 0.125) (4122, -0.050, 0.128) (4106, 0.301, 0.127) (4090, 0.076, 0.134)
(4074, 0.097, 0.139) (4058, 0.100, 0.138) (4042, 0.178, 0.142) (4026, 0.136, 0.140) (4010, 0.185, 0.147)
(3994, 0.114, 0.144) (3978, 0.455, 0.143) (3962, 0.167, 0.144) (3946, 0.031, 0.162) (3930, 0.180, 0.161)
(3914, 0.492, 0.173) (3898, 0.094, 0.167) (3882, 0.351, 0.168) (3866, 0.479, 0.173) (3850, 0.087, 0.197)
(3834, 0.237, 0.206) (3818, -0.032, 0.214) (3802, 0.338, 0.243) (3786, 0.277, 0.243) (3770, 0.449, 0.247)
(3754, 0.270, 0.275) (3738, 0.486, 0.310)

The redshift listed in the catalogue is 0.68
